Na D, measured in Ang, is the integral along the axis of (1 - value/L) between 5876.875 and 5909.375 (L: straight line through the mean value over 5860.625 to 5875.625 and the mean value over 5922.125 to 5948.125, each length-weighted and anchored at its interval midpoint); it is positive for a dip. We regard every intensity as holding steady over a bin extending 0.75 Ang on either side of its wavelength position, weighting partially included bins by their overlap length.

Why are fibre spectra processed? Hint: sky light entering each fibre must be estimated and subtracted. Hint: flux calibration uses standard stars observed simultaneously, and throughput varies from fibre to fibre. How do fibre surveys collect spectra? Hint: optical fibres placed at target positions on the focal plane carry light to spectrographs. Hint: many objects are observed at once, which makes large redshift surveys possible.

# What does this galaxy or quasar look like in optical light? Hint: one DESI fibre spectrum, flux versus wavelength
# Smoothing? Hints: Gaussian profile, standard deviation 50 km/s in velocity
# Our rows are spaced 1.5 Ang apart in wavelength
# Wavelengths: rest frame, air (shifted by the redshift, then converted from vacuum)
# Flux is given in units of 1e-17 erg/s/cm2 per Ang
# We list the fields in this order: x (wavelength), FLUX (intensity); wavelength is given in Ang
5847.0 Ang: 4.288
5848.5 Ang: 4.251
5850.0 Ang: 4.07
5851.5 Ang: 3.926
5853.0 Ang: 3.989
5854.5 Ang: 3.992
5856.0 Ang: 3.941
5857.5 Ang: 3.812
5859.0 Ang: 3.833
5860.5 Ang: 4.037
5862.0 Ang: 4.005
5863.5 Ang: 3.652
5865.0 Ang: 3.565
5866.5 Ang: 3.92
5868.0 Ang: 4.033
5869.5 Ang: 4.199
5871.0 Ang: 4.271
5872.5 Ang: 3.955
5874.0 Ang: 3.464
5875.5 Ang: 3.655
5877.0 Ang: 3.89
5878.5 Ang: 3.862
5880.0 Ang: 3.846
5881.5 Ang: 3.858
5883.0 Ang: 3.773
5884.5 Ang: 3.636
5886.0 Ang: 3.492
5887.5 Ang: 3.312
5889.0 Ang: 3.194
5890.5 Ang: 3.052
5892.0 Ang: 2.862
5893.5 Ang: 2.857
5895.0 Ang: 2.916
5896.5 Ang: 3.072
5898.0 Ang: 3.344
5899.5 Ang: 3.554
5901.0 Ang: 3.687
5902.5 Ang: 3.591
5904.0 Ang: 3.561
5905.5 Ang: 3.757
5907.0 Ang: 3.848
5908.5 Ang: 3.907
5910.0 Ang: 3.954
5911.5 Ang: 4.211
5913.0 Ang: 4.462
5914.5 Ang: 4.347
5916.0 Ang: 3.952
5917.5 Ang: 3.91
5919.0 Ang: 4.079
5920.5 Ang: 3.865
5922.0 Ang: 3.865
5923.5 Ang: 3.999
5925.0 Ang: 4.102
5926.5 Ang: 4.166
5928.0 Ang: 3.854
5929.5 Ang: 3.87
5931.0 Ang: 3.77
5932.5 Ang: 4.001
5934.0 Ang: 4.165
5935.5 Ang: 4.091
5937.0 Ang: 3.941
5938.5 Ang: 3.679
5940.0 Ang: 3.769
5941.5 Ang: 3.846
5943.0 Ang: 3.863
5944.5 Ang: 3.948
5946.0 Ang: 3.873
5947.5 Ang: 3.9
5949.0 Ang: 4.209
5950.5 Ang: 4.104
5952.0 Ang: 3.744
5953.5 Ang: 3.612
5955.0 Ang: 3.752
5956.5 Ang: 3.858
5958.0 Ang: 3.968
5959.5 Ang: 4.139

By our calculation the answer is 3.5 Ang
